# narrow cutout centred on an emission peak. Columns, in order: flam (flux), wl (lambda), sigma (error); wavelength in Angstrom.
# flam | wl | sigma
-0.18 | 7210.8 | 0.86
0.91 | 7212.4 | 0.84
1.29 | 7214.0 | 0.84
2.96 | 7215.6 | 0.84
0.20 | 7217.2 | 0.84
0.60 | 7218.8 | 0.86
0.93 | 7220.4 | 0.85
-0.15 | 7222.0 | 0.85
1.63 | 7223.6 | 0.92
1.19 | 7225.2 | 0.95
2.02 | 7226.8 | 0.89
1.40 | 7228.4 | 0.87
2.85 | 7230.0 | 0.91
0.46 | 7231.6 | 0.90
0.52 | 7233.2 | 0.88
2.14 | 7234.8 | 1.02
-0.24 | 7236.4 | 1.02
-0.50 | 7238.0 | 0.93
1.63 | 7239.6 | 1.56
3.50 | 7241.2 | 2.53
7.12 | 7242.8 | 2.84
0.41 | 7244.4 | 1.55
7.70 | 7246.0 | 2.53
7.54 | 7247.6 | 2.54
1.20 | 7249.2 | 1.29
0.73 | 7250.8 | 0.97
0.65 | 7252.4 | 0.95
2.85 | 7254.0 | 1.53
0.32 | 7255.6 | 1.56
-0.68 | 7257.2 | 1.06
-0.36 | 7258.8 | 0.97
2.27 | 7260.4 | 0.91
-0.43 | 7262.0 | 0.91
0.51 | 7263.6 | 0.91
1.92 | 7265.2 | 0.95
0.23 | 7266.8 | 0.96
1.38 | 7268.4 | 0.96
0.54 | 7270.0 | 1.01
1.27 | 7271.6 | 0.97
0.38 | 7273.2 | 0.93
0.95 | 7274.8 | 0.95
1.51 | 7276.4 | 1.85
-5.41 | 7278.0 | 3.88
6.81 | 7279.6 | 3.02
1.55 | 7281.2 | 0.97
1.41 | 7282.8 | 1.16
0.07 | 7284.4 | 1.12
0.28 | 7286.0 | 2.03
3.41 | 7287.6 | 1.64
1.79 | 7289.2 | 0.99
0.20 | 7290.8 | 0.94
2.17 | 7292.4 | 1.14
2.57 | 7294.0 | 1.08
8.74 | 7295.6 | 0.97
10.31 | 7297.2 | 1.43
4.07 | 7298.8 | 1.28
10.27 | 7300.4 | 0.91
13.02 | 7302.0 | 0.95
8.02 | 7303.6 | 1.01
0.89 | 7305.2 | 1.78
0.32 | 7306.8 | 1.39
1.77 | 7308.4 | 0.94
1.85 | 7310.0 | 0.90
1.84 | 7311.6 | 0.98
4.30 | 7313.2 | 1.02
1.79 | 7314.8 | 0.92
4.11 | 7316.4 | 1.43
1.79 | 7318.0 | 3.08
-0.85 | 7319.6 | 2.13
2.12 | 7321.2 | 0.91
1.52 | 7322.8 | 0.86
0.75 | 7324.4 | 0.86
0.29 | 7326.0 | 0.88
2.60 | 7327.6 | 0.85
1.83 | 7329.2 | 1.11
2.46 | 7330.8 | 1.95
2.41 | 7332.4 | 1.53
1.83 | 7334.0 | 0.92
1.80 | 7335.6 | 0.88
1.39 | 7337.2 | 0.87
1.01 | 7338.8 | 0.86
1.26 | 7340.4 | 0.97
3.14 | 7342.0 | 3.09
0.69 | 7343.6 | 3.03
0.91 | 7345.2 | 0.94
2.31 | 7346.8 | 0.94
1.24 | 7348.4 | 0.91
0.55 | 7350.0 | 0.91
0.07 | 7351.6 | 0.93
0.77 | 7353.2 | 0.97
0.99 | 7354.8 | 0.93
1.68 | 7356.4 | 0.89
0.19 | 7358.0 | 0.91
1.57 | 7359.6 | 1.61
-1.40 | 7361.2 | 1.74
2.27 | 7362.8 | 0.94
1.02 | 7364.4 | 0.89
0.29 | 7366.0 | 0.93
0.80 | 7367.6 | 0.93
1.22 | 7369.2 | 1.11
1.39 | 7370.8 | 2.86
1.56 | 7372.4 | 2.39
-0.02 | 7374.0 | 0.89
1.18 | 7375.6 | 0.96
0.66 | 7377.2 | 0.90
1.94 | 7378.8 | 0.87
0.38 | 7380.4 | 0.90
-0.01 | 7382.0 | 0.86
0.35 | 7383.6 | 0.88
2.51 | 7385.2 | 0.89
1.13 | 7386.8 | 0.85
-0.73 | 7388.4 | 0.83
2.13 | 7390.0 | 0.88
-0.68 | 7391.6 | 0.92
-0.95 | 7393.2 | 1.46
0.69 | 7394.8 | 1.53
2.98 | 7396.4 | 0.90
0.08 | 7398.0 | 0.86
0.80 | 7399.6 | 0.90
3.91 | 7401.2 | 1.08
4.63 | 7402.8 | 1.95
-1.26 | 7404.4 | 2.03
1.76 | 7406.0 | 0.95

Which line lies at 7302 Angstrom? [O II] 3727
